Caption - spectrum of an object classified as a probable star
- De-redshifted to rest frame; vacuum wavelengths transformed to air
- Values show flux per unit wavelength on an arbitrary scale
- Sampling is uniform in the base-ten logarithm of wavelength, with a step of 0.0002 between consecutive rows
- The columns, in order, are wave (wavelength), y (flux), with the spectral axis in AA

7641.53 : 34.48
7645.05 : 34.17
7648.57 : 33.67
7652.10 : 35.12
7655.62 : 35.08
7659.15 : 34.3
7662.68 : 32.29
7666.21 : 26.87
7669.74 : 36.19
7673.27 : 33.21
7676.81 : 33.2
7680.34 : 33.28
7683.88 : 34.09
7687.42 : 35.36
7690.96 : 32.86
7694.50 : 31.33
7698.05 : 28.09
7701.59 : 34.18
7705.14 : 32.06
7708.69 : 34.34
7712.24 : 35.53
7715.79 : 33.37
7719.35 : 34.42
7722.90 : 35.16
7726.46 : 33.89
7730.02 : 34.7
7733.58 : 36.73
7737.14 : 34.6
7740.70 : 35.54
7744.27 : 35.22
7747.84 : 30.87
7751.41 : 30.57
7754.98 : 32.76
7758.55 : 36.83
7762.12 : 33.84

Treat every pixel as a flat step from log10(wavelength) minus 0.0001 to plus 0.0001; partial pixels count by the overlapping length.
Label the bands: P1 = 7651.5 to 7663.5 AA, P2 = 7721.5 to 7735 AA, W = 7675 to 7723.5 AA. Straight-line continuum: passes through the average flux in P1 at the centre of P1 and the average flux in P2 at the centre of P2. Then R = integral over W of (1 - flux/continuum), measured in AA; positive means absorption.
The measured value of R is 2.0 AA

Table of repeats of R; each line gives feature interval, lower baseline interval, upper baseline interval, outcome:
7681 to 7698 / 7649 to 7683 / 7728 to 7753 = 0.35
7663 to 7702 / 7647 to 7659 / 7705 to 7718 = 2.02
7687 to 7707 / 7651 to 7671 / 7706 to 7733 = 1.10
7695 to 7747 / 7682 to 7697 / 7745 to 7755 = -2.75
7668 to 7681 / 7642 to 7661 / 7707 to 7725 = 0.17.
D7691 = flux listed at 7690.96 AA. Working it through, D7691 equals 32.86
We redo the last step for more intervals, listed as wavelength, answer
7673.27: 33.21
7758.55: 36.83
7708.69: 34.34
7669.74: 36.19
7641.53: 34.48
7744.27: 35.22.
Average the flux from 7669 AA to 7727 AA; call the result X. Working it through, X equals 33.5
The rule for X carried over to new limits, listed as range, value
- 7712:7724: 34.5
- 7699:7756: 33.9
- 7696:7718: 32.9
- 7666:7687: 33.4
